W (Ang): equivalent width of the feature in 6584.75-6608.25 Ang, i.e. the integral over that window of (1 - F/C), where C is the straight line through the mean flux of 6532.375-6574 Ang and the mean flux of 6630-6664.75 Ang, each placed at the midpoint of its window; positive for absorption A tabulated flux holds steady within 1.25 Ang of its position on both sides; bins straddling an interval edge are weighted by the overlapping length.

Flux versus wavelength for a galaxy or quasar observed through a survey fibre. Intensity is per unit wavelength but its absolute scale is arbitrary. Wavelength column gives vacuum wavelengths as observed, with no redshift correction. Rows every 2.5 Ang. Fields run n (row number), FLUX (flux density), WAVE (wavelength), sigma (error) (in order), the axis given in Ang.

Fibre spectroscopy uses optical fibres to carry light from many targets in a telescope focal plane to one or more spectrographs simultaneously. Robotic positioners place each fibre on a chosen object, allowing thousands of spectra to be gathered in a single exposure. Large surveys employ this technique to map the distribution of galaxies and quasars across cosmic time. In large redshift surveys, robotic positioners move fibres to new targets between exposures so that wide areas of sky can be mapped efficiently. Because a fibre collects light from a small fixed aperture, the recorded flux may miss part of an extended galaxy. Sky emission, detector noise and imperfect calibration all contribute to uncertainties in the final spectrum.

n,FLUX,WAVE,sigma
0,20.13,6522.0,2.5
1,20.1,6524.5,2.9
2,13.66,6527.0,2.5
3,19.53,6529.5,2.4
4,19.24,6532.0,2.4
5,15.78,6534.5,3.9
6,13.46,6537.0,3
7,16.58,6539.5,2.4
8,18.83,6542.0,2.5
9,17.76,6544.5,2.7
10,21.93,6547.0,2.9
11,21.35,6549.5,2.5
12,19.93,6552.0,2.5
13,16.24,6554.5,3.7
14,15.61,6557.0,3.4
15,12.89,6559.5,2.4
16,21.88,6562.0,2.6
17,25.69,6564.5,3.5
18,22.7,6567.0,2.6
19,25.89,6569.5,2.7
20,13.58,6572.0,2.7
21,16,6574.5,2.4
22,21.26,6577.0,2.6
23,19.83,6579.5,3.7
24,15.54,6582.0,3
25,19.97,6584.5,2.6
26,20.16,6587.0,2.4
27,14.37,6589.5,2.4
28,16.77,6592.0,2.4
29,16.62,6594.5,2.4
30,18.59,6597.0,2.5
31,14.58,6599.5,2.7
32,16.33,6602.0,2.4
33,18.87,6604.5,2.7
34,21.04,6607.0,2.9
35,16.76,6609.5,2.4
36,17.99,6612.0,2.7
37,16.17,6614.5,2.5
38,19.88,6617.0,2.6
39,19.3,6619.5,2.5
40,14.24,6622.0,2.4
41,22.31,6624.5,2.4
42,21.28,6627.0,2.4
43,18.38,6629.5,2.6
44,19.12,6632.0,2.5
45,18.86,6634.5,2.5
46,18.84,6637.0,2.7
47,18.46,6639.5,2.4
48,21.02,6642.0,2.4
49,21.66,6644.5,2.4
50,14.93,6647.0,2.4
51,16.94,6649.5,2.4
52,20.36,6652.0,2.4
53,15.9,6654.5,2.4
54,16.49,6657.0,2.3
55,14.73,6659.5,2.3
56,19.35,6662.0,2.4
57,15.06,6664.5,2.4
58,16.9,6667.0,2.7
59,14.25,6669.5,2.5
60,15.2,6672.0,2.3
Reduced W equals 1.1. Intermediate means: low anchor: 18.7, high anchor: 18.1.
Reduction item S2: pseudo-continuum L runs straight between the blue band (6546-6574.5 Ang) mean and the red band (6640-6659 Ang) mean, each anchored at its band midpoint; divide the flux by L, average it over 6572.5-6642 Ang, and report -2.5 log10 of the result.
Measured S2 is 0.03 mag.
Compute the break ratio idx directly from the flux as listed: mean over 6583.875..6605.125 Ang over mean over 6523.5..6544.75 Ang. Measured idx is 1.00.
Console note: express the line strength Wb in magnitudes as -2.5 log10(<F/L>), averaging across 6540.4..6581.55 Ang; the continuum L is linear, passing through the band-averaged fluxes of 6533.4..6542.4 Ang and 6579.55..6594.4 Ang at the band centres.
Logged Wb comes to -0.16 mag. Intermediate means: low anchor 15.9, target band 19.4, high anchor 17.5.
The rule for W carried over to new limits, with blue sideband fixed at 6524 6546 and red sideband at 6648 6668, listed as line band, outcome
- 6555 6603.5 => -3.43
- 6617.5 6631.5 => -1.76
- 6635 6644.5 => -1.52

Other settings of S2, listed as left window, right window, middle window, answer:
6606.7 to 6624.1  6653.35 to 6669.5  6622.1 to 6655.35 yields -0.112 mag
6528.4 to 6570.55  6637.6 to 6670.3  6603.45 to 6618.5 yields -0.019 mag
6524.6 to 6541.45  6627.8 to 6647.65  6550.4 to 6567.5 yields -0.110 mag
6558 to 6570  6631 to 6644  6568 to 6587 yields 0.111 mag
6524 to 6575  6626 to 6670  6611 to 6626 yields -0.014 mag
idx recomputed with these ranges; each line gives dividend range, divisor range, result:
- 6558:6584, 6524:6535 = 1.11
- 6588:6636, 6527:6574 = 0.96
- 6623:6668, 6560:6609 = 0.98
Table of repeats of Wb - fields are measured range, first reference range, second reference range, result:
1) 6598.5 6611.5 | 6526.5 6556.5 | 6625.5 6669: 0.03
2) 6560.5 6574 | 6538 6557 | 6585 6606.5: -0.18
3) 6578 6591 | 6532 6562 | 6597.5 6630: 0.00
